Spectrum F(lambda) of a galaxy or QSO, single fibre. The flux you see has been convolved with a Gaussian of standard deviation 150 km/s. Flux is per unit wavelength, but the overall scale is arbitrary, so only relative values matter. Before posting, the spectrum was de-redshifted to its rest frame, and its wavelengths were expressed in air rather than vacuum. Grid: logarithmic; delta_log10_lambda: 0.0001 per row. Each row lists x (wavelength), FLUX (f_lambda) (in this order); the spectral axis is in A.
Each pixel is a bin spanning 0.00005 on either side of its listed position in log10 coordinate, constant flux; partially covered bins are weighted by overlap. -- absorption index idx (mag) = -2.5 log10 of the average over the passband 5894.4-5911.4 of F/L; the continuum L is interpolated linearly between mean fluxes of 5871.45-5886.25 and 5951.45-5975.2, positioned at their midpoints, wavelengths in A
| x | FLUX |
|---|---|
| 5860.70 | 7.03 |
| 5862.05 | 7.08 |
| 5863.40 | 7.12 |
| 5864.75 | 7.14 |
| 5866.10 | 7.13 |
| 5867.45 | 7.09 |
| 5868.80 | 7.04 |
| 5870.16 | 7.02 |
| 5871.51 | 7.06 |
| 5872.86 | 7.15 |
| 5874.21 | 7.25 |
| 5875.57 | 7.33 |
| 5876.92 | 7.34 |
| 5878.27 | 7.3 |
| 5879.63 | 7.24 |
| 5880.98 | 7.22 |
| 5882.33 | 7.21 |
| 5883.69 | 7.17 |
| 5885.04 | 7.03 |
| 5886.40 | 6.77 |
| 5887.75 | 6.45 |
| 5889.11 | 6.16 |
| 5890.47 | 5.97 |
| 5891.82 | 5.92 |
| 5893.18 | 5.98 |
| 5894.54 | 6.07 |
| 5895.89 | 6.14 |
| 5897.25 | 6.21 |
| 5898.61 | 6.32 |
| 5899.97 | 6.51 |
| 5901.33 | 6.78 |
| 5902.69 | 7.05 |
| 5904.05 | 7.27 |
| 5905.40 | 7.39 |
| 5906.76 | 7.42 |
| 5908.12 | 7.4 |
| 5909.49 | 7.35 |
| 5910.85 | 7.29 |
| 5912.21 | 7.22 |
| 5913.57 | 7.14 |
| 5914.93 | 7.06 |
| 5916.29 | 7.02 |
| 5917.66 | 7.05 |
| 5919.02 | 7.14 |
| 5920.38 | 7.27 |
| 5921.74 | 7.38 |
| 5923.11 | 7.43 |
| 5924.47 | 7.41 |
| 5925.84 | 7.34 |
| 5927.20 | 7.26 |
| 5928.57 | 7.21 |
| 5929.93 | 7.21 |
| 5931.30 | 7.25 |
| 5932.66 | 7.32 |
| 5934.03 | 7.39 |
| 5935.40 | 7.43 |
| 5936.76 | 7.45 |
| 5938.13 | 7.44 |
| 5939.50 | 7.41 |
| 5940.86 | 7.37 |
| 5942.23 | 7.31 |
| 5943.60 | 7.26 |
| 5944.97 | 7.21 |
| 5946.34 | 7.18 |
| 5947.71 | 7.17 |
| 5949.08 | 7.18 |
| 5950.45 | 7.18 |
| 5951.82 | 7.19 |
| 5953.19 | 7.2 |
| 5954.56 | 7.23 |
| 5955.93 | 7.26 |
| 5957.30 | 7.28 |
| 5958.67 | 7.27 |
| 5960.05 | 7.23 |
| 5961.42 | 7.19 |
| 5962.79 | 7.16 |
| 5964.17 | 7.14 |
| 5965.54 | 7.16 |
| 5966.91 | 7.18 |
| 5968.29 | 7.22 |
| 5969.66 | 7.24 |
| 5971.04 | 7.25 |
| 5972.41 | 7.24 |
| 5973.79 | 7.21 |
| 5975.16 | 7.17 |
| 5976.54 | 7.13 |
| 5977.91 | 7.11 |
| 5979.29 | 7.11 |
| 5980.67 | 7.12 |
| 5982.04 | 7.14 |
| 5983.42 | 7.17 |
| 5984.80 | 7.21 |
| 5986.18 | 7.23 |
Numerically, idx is 0.05 mag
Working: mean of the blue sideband 7.2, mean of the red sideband 7.21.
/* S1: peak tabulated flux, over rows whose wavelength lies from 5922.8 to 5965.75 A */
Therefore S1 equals 7.45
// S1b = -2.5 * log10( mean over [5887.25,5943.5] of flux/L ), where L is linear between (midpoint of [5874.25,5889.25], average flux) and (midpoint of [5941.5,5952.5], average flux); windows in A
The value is 0.02 mag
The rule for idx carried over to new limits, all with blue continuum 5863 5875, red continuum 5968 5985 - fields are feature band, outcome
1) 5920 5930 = -0.03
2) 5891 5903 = 0.13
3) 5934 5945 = -0.03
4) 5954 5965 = -0.01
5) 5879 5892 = 0.06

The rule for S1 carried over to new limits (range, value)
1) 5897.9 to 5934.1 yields 7.43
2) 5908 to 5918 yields 7.4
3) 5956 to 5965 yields 7.28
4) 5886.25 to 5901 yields 6.77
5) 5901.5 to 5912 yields 7.42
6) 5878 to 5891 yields 7.3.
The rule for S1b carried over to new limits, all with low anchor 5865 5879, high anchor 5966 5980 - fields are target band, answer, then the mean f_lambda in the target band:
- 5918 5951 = -0.02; 7.3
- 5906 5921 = -0.01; 7.21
